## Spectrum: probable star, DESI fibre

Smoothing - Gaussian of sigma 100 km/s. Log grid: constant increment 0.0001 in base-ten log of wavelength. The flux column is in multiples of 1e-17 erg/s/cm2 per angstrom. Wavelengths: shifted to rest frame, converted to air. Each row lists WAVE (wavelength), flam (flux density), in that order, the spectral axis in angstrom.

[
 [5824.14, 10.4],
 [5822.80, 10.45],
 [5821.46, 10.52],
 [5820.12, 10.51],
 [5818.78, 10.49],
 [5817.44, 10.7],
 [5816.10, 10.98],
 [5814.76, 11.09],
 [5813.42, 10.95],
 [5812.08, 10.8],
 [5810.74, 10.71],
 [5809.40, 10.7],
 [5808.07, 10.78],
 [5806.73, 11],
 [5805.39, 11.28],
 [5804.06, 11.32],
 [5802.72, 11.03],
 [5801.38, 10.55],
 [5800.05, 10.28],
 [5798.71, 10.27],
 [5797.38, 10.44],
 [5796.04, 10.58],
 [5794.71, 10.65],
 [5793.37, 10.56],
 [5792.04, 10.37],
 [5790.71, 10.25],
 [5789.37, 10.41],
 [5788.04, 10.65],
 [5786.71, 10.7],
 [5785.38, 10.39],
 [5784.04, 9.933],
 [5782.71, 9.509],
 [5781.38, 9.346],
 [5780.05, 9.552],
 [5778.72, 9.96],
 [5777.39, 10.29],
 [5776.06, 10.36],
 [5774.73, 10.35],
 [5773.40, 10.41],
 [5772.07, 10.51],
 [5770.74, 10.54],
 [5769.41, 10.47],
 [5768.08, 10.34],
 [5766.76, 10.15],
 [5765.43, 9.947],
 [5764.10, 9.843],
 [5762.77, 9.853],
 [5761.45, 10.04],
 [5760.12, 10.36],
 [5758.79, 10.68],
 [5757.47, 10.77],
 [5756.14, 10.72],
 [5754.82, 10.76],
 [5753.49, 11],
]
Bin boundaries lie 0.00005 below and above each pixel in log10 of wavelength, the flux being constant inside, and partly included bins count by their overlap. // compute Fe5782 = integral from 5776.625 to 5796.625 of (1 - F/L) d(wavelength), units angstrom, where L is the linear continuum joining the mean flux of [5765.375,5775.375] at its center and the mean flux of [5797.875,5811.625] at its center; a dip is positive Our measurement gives 0.68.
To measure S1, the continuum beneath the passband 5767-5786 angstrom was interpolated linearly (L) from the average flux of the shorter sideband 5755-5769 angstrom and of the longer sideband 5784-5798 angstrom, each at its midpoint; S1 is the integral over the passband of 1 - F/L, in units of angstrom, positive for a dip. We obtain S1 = 0.4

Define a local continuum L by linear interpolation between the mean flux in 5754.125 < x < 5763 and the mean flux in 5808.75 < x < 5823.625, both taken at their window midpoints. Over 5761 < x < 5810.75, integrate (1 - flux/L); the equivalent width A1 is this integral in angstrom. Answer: 1.03 angstrom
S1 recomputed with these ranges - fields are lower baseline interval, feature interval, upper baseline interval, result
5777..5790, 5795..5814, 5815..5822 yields -0.6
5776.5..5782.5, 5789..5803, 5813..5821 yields -0.3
